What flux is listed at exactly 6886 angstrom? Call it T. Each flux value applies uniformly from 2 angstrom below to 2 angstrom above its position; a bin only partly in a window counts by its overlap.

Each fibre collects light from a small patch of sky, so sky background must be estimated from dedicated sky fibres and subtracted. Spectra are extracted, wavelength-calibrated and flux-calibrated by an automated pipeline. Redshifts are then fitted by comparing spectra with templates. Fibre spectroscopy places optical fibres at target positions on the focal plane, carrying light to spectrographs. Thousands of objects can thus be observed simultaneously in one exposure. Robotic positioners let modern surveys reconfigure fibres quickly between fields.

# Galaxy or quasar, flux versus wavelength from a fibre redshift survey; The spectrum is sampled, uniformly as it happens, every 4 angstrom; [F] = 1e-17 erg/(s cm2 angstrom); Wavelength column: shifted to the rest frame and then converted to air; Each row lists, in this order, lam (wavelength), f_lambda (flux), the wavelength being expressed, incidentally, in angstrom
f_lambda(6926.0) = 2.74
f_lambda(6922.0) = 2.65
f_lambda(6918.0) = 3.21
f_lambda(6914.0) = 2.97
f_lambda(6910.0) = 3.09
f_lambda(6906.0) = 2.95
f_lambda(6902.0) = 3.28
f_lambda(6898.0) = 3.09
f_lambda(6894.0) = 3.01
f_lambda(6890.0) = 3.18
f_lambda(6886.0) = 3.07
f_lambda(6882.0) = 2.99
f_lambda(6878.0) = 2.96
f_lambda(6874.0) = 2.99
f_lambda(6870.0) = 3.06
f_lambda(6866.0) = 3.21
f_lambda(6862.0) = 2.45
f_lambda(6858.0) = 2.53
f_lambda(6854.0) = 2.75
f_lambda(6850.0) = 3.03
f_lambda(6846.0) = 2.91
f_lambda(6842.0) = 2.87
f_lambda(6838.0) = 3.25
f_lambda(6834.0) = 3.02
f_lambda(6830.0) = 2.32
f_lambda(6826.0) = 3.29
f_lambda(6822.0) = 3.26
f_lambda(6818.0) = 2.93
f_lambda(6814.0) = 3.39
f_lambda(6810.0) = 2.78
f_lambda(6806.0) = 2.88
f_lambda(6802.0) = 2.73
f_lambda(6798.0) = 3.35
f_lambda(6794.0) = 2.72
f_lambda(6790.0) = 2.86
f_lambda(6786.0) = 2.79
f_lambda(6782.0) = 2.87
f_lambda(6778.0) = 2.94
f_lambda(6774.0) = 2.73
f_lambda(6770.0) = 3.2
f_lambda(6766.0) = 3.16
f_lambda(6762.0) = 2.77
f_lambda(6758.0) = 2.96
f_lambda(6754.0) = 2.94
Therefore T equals 3.07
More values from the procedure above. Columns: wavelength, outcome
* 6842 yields 2.87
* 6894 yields 3.01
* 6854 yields 2.75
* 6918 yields 3.21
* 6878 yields 2.96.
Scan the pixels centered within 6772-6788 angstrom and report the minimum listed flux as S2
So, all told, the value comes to 2.73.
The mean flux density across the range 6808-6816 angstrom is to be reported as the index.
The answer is 3.08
